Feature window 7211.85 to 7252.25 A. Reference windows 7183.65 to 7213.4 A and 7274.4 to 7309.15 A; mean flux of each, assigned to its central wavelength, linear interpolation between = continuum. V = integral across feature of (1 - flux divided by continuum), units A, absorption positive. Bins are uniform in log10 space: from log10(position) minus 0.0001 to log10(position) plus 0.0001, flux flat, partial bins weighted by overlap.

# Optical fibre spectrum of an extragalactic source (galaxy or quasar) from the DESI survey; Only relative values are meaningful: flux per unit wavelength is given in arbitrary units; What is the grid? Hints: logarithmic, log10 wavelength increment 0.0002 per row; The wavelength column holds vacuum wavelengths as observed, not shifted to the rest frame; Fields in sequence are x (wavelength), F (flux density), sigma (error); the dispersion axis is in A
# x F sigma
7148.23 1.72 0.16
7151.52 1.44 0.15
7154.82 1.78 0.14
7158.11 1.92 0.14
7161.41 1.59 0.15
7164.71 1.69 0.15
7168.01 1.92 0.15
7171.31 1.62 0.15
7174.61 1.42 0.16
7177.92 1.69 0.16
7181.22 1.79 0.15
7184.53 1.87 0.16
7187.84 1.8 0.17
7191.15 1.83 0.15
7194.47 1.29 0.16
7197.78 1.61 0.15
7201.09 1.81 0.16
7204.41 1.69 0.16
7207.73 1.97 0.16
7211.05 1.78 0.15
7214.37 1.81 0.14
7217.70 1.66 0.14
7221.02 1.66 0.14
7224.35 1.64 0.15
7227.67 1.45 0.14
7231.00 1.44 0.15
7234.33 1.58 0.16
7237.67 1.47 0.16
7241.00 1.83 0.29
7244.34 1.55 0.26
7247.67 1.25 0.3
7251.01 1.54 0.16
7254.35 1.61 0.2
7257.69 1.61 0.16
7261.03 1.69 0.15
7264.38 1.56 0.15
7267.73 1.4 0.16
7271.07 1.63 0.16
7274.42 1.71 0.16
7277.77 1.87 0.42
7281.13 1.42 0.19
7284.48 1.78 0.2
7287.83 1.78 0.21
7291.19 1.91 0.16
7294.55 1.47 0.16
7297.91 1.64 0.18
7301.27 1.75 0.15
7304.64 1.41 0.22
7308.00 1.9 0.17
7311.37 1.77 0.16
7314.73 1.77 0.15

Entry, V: 3.3 A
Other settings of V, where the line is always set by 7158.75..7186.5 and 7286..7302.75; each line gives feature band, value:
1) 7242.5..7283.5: 3.2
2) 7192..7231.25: 1.1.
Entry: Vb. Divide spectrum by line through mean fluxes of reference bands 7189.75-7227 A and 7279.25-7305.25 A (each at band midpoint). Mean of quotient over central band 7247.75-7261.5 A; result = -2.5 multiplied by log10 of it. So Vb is 0.07 mag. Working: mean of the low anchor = 1.7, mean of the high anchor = 1.66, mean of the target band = 1.56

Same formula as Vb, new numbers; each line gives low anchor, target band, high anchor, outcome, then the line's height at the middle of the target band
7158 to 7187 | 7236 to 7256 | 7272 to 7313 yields 0.11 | 1.71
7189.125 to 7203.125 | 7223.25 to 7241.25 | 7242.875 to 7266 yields 0.02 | 1.58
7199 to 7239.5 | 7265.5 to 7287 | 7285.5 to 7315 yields 0.04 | 1.7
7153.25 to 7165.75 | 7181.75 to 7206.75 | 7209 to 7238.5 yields -0.02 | 1.68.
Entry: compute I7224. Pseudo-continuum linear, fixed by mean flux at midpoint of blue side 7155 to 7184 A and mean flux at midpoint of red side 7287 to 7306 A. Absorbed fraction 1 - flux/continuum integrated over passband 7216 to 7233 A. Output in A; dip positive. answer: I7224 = 1.21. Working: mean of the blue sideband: 1.72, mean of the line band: 1.57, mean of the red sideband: 1.66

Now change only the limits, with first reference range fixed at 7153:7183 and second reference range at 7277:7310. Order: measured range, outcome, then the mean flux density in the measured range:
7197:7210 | -0.58 A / 1.78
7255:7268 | 0.83 A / 1.59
